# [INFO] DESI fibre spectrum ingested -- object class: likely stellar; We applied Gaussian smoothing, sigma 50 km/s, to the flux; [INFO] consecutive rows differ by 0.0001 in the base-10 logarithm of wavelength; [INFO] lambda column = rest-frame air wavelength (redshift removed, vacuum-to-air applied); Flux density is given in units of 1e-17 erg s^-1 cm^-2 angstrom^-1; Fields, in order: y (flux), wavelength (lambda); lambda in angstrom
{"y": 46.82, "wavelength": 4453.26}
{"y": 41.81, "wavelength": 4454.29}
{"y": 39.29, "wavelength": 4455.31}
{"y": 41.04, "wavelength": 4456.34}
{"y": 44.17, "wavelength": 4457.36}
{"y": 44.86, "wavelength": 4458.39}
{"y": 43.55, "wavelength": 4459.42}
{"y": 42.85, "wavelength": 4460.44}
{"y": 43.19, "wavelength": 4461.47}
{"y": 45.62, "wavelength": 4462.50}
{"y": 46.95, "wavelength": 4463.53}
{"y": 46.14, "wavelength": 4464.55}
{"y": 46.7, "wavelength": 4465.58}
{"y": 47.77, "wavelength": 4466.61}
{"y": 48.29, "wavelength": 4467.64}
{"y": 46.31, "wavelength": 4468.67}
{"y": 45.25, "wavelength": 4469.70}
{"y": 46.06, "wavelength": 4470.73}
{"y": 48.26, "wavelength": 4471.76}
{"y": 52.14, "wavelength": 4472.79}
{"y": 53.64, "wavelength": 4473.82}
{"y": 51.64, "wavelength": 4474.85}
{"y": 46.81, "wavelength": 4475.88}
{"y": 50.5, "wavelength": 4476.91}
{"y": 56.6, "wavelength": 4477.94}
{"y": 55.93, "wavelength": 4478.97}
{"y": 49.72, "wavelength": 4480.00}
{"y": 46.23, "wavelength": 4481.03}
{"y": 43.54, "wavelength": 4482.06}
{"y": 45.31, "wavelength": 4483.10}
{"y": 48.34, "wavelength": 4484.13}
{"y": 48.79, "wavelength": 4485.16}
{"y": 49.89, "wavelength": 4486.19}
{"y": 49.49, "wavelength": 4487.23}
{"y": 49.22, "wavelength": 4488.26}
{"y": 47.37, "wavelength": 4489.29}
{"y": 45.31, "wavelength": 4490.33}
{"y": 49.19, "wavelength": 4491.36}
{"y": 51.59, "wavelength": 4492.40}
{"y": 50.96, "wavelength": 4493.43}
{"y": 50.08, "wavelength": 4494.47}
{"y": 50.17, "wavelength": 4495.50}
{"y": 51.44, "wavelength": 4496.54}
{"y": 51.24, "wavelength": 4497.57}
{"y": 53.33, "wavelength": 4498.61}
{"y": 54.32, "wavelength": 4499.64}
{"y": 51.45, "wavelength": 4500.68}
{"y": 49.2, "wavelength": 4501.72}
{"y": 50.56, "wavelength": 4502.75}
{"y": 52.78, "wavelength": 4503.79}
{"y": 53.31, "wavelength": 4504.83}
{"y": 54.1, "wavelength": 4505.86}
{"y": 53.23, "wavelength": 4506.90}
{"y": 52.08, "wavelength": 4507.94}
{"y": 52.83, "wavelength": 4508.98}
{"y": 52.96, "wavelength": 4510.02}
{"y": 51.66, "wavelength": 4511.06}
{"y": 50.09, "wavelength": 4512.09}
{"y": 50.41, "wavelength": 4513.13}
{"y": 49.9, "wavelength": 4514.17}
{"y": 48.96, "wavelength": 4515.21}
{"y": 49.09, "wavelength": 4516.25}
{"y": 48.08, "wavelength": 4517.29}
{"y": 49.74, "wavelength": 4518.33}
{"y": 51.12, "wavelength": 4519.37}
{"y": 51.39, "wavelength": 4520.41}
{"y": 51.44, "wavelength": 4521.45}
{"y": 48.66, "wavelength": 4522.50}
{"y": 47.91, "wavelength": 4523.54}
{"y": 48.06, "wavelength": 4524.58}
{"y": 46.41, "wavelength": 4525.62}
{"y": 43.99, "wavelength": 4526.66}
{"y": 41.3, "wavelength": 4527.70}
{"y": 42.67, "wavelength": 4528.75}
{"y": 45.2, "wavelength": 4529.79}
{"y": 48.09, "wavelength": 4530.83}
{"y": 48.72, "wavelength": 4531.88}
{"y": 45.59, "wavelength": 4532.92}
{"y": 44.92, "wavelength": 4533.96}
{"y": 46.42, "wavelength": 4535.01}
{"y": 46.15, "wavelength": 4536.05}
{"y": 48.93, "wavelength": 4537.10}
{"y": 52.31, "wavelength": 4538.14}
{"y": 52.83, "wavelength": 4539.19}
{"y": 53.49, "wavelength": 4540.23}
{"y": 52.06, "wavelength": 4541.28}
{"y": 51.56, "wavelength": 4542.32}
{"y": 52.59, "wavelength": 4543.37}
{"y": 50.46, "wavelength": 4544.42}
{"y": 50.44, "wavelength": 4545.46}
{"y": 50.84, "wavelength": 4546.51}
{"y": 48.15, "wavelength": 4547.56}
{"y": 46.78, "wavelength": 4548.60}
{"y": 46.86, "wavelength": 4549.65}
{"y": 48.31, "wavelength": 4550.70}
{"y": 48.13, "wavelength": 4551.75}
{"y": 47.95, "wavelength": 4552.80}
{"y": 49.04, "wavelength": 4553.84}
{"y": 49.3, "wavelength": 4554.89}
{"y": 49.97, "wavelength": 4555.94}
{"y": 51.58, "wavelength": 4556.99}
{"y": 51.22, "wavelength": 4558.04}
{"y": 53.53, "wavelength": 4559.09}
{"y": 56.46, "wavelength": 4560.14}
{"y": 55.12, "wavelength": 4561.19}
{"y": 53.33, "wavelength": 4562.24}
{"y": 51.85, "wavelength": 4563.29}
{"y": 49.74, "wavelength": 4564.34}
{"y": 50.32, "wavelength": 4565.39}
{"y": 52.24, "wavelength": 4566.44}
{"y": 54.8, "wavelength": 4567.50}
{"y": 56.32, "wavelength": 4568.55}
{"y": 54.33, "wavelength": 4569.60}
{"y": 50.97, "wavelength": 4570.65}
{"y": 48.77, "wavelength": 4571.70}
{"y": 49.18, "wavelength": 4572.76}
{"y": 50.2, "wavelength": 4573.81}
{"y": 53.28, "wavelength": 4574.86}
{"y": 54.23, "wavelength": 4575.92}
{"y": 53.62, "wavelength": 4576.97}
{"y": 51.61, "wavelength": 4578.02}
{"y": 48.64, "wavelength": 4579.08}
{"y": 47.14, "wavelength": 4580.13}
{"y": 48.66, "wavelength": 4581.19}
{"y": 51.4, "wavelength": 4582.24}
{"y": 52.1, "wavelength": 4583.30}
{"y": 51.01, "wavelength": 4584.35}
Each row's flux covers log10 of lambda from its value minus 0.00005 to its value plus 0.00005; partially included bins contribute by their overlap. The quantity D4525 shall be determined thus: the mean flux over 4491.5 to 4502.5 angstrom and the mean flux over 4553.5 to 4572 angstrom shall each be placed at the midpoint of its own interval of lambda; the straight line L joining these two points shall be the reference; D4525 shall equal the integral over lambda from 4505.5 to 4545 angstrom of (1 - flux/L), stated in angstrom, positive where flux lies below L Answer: 1.8 angstrom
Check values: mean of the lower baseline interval 51.3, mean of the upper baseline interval 52.2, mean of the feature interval 49.3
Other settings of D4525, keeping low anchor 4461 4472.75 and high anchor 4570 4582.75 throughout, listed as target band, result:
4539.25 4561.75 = -0.4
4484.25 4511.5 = -1.8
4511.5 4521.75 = -0.3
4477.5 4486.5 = -0.4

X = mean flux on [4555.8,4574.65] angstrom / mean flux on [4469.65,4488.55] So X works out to 1.1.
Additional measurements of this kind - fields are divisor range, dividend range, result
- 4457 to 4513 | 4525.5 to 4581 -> 1.01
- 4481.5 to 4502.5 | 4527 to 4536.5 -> 0.92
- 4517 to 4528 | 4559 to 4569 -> 1.11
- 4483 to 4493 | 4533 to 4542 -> 1.02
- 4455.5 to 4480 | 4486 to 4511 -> 1.08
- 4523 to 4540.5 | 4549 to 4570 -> 1.09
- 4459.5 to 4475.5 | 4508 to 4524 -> 1.06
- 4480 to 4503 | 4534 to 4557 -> 1.00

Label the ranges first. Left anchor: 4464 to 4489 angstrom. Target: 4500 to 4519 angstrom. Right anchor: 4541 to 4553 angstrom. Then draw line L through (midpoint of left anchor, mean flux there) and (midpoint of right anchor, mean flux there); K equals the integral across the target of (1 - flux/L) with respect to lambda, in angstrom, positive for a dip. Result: -0.8 angstrom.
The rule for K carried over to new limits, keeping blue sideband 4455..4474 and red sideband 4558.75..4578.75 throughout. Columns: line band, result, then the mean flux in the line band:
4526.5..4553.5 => 1.3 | 48.3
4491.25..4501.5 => -0.8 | 51.4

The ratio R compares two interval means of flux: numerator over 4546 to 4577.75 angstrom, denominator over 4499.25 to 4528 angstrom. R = 1.0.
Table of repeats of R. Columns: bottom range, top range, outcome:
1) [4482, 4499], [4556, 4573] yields 1.07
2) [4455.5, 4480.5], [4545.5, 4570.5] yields 1.07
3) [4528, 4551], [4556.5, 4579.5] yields 1.07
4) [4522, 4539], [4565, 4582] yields 1.10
